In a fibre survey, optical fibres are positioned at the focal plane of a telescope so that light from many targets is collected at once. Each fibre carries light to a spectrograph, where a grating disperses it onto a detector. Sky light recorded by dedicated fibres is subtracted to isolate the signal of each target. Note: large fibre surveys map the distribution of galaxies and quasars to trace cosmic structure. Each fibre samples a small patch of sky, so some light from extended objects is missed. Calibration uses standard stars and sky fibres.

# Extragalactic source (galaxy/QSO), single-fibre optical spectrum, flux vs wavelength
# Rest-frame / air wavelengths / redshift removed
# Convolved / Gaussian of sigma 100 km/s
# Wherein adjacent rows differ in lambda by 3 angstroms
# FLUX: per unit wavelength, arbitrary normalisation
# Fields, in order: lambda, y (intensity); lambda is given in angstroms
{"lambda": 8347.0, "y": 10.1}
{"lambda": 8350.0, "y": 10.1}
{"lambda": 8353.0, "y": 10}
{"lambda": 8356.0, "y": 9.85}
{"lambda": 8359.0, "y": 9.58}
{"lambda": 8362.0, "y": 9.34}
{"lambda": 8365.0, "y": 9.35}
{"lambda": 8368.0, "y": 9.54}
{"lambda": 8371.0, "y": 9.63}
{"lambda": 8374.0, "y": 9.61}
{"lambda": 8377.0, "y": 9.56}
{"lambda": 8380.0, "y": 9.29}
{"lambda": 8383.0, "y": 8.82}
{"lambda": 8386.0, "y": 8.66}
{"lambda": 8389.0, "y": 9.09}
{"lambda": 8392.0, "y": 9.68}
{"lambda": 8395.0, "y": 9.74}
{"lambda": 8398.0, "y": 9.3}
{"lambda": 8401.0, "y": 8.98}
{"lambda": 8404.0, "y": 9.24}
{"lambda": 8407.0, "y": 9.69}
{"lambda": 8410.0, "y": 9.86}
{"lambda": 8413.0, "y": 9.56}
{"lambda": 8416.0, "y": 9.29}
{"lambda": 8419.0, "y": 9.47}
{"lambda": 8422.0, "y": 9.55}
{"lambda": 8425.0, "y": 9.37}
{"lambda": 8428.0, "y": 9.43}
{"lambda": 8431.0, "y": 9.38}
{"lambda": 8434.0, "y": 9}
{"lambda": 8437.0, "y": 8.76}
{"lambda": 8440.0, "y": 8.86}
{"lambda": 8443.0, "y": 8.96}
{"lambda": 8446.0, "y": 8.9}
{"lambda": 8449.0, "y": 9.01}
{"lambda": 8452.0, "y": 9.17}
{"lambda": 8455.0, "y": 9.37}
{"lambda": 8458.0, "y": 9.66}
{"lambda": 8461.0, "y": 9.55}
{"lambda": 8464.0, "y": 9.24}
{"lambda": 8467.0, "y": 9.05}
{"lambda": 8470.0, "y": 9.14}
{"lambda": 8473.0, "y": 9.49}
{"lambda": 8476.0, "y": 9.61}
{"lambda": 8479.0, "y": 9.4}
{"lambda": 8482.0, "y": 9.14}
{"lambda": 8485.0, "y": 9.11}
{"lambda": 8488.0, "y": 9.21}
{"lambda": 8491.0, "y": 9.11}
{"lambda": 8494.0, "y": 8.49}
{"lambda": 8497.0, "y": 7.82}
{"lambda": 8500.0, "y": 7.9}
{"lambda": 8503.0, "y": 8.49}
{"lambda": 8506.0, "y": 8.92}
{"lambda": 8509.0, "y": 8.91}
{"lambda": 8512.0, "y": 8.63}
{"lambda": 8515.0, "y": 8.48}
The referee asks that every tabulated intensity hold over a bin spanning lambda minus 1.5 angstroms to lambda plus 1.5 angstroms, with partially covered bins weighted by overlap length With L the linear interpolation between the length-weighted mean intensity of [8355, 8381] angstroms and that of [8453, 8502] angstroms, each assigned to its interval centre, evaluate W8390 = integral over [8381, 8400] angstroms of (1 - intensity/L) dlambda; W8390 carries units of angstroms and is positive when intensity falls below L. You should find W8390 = 0.4 angstroms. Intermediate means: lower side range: 9.53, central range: 9.21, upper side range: 9.08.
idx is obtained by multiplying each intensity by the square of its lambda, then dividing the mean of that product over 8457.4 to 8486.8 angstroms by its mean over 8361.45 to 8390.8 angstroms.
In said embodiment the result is 1.03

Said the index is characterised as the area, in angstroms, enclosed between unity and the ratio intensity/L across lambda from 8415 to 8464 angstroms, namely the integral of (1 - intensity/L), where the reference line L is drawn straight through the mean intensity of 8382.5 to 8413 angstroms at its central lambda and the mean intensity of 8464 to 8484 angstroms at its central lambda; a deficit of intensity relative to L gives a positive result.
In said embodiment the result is 0.4 angstroms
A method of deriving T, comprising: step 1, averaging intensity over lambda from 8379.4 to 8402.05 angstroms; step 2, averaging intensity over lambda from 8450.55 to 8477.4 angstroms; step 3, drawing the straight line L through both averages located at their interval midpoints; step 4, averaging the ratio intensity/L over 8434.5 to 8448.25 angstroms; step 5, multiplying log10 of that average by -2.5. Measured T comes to 0.05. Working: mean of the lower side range 9.2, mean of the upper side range 9.36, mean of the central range 8.89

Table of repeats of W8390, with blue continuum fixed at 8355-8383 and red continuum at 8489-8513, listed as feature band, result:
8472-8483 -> -0.9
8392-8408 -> -0.2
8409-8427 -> -0.7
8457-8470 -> -0.8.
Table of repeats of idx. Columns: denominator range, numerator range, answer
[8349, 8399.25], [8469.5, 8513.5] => 0.96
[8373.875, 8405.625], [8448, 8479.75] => 1.03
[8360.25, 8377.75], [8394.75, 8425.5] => 1.00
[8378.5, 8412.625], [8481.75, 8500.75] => 0.95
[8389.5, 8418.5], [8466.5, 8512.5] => 0.96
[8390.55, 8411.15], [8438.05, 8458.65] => 0.97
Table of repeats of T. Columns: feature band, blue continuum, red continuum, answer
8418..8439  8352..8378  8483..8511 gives -0.01 mag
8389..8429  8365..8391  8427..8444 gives -0.03 mag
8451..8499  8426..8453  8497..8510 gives -0.05 mag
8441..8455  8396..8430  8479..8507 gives 0.01 mag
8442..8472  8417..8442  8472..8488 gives 0.01 mag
